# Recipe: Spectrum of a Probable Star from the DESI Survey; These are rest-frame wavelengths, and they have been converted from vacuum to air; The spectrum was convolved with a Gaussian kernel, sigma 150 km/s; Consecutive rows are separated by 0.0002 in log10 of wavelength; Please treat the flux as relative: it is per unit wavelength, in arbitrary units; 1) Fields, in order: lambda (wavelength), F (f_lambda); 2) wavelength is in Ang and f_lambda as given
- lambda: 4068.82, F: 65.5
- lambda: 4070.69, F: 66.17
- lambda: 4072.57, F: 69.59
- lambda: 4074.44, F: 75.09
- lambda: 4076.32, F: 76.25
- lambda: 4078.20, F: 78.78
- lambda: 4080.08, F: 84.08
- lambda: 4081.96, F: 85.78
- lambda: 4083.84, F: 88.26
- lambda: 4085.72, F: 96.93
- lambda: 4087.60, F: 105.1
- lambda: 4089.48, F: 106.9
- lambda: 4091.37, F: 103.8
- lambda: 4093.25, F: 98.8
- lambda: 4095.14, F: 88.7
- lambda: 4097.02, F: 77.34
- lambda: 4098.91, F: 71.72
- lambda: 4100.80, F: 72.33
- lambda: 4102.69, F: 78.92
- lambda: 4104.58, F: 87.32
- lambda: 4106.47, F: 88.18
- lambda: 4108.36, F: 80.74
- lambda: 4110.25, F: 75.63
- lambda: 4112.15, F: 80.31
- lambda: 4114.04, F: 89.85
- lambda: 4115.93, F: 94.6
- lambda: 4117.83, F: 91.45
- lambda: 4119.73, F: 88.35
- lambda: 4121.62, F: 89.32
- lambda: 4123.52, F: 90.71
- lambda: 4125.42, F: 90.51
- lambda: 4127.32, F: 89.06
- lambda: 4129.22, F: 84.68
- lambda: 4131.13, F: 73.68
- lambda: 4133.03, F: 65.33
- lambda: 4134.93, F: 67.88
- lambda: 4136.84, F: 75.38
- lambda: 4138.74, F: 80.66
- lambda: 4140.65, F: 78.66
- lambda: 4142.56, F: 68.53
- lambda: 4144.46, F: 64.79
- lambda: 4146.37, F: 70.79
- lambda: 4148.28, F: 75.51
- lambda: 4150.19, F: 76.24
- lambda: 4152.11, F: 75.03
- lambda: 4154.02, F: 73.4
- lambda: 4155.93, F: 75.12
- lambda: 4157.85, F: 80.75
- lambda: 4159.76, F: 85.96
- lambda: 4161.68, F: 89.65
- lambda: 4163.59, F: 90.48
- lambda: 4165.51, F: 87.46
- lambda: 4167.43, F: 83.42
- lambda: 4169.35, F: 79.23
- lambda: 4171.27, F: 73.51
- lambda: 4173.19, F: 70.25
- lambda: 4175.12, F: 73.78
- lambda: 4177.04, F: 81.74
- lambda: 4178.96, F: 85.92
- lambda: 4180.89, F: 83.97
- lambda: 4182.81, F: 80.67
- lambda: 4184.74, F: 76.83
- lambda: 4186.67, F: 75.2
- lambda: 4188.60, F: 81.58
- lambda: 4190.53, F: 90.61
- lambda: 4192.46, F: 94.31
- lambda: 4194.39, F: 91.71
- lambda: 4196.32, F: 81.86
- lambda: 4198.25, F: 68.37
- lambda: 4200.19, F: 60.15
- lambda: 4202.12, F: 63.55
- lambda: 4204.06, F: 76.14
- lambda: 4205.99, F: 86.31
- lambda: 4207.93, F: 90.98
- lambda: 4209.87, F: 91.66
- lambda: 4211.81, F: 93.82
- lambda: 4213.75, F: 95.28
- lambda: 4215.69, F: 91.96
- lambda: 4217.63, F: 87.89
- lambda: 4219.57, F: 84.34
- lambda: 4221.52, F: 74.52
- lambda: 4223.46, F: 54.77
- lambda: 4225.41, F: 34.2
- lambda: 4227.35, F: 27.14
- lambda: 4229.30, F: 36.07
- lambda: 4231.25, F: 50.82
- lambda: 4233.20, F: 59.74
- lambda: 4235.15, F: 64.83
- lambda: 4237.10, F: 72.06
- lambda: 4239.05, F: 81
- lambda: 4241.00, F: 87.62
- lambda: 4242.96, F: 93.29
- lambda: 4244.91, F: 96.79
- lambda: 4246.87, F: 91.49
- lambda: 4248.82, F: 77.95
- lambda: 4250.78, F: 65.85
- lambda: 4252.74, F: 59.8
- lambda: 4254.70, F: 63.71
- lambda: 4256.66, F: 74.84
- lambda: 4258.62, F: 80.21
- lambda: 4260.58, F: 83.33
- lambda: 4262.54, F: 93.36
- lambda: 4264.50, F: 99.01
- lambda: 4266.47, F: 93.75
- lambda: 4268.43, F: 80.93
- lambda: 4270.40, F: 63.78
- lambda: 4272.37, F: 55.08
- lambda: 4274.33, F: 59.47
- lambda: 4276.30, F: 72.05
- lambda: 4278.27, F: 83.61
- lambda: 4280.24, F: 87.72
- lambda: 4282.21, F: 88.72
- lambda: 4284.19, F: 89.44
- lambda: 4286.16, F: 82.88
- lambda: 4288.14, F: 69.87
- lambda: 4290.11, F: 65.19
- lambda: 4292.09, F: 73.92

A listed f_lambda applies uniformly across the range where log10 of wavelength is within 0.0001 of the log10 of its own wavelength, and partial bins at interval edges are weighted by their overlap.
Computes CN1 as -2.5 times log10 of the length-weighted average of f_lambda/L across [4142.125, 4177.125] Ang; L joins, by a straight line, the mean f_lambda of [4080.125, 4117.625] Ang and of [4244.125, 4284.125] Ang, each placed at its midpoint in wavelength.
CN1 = 0.09 mag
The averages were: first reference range 87.9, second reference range 78.7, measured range 77.7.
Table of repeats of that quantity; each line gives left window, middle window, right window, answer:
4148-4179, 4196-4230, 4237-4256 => 0.103 mag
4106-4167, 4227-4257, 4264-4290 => 0.133 mag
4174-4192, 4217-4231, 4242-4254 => 0.400 mag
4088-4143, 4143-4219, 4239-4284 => 0.017 mag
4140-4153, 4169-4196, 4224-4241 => -0.241 mag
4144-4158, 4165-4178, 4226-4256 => -0.081 mag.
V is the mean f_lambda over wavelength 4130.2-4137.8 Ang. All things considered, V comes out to 70.6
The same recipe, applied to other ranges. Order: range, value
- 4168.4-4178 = 75.7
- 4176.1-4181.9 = 83.9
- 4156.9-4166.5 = 86.9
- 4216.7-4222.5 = 82.2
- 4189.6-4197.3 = 89.6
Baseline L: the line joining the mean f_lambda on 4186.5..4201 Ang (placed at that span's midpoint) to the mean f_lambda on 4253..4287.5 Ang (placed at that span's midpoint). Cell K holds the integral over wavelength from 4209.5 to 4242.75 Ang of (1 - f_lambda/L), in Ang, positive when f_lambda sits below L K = 4.22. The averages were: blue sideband 81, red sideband 79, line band 70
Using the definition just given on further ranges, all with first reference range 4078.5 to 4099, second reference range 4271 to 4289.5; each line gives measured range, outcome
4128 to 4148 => 3.32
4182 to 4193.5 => 0.06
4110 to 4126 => 0.22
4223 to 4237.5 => 5.65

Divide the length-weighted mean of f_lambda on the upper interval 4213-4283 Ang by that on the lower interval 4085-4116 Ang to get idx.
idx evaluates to 0.8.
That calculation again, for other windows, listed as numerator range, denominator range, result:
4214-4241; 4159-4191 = 0.79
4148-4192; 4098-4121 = 0.97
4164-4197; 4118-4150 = 1.04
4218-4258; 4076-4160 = 0.82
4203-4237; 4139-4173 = 0.90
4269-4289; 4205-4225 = 0.90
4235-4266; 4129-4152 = 1.11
